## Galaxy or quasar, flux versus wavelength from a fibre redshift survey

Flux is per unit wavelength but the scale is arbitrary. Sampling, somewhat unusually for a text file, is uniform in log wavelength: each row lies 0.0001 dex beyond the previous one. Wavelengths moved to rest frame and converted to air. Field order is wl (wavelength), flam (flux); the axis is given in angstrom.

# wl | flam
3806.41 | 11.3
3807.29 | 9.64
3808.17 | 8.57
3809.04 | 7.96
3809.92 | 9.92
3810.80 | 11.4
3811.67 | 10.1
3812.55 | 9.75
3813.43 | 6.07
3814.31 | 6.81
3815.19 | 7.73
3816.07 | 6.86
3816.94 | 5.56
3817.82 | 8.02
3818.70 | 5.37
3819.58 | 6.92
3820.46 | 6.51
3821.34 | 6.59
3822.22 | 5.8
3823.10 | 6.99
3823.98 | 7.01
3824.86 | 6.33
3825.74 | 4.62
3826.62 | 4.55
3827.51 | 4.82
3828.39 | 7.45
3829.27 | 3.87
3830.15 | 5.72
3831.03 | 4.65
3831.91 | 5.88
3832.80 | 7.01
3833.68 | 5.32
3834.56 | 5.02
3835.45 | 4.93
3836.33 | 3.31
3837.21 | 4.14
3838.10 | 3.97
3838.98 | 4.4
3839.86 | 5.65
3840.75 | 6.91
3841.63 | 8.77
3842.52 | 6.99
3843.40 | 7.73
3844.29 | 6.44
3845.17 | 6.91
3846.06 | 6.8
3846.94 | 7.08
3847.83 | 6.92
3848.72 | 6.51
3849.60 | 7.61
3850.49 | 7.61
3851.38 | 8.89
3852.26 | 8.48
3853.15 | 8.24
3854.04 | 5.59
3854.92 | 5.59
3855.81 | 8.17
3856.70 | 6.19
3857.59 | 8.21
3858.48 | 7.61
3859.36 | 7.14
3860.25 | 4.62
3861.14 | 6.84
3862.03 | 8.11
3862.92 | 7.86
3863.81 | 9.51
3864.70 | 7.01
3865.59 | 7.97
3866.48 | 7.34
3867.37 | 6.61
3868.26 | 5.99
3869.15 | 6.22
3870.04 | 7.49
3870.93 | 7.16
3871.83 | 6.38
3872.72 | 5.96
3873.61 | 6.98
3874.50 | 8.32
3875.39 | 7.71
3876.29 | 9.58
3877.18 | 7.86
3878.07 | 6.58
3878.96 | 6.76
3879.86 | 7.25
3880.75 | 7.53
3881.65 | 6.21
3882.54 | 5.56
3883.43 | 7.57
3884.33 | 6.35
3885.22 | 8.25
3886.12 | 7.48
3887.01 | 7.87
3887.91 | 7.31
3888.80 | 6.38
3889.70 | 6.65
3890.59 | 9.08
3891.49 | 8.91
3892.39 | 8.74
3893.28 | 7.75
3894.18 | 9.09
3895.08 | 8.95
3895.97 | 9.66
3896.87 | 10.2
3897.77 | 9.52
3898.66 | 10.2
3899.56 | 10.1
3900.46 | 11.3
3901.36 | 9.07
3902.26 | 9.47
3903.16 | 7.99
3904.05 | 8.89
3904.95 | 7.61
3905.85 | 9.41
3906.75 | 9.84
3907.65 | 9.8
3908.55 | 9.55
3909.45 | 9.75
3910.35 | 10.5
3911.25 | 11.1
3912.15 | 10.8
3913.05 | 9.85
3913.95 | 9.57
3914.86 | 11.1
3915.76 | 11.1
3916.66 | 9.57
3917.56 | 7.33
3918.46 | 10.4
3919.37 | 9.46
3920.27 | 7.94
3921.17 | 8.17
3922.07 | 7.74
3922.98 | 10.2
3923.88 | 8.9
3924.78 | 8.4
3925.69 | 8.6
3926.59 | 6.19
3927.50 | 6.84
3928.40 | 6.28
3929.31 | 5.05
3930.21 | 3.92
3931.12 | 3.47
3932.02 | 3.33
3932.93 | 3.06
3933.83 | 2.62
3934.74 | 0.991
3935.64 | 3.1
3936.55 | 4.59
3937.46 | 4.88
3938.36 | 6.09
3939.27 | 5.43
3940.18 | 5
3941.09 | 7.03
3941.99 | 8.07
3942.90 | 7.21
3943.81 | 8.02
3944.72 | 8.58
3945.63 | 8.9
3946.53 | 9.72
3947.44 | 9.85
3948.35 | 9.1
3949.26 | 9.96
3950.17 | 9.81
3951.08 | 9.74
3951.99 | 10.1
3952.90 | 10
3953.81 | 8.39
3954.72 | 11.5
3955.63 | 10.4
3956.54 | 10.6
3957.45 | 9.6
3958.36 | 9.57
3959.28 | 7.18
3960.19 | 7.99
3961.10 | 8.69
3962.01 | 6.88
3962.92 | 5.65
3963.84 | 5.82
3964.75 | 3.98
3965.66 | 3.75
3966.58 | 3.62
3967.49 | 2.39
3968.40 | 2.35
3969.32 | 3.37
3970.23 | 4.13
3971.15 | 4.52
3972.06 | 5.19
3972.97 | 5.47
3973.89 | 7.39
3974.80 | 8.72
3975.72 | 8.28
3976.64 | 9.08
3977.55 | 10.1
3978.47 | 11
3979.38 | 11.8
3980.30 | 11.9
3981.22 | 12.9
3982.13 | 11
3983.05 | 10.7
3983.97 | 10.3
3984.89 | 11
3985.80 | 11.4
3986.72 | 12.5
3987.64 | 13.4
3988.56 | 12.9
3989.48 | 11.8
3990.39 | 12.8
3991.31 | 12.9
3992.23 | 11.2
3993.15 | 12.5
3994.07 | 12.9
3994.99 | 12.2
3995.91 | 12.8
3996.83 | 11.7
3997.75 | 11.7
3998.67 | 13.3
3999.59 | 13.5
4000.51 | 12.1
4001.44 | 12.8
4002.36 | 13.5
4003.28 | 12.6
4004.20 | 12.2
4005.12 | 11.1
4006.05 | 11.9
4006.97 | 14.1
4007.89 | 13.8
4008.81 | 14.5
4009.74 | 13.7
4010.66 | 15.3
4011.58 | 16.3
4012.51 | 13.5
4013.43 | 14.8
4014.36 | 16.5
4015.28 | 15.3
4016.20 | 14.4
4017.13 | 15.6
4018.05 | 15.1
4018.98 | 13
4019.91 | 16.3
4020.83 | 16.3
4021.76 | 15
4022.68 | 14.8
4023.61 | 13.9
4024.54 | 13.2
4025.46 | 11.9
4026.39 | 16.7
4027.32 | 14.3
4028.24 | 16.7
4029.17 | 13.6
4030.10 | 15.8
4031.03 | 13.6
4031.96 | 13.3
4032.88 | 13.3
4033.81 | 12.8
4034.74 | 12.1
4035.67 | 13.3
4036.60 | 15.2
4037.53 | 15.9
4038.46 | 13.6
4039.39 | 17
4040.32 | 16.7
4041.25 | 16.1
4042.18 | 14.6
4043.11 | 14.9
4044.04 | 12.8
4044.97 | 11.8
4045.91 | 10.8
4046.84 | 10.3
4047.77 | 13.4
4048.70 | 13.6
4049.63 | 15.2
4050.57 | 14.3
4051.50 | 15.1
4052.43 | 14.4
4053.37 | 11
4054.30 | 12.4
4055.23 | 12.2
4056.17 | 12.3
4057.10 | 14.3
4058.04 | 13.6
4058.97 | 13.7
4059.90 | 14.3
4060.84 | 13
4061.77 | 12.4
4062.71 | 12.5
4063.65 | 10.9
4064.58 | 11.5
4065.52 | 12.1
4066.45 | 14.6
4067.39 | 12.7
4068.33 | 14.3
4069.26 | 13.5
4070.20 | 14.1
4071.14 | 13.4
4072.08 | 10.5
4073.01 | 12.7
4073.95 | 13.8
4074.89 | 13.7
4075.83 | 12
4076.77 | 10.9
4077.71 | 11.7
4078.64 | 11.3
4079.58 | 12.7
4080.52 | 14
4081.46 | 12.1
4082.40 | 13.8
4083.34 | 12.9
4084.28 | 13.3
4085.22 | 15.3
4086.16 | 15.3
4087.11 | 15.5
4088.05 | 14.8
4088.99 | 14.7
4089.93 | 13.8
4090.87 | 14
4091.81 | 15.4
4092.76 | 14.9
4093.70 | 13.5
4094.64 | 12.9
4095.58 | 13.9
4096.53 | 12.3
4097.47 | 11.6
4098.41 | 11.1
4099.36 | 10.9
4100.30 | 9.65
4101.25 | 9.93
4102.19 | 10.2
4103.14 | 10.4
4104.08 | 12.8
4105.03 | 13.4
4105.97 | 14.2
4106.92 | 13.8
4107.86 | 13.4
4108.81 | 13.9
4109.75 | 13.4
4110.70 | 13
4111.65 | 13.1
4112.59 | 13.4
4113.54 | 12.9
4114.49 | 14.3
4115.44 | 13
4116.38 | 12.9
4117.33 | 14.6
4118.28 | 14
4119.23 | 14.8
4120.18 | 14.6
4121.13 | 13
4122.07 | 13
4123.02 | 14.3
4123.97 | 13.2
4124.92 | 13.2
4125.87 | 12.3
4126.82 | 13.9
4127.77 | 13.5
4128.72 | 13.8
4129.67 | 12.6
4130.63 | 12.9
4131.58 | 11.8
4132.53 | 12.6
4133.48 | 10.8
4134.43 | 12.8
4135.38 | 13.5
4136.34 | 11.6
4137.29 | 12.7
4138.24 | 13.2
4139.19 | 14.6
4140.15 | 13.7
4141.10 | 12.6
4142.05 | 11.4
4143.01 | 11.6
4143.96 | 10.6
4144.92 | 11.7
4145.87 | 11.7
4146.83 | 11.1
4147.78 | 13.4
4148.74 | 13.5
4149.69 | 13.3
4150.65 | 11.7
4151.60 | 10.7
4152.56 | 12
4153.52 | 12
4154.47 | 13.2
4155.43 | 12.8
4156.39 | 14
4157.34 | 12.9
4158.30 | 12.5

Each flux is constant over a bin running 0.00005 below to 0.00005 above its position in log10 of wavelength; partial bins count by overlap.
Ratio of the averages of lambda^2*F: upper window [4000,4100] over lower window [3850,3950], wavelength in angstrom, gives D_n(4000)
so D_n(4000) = 1.90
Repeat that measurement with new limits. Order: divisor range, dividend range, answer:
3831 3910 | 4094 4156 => 1.93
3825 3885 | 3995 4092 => 2.26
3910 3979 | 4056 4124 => 1.91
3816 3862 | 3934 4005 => 1.52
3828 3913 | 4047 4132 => 1.95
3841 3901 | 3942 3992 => 1.21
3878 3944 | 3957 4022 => 1.47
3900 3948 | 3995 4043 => 1.91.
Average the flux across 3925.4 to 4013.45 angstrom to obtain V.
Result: 9.09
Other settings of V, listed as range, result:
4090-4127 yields 13.1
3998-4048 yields 14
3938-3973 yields 7.3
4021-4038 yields 14.2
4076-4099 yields 13.4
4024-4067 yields 13.6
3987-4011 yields 12.8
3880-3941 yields 7.8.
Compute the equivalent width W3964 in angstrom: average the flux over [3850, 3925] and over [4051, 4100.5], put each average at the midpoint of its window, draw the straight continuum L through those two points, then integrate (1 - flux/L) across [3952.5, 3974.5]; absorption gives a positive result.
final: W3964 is 7.7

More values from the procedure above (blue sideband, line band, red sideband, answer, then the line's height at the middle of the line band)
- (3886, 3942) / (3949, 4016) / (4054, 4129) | -2.76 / 9.91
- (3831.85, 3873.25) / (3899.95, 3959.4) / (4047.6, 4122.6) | 4.37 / 8.85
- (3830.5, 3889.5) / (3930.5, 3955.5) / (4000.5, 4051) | 8.45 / 10.5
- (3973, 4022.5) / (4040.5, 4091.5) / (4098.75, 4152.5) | -2.31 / 12.7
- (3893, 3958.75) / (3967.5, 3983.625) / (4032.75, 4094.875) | 3.55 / 10.2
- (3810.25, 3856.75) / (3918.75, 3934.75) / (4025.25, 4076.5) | 5.28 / 9.54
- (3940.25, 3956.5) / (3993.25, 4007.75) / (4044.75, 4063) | -1.99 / 11.1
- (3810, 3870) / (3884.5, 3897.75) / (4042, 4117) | -0.40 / 8.06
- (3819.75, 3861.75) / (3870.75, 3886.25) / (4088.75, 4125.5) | 0.19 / 7.28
